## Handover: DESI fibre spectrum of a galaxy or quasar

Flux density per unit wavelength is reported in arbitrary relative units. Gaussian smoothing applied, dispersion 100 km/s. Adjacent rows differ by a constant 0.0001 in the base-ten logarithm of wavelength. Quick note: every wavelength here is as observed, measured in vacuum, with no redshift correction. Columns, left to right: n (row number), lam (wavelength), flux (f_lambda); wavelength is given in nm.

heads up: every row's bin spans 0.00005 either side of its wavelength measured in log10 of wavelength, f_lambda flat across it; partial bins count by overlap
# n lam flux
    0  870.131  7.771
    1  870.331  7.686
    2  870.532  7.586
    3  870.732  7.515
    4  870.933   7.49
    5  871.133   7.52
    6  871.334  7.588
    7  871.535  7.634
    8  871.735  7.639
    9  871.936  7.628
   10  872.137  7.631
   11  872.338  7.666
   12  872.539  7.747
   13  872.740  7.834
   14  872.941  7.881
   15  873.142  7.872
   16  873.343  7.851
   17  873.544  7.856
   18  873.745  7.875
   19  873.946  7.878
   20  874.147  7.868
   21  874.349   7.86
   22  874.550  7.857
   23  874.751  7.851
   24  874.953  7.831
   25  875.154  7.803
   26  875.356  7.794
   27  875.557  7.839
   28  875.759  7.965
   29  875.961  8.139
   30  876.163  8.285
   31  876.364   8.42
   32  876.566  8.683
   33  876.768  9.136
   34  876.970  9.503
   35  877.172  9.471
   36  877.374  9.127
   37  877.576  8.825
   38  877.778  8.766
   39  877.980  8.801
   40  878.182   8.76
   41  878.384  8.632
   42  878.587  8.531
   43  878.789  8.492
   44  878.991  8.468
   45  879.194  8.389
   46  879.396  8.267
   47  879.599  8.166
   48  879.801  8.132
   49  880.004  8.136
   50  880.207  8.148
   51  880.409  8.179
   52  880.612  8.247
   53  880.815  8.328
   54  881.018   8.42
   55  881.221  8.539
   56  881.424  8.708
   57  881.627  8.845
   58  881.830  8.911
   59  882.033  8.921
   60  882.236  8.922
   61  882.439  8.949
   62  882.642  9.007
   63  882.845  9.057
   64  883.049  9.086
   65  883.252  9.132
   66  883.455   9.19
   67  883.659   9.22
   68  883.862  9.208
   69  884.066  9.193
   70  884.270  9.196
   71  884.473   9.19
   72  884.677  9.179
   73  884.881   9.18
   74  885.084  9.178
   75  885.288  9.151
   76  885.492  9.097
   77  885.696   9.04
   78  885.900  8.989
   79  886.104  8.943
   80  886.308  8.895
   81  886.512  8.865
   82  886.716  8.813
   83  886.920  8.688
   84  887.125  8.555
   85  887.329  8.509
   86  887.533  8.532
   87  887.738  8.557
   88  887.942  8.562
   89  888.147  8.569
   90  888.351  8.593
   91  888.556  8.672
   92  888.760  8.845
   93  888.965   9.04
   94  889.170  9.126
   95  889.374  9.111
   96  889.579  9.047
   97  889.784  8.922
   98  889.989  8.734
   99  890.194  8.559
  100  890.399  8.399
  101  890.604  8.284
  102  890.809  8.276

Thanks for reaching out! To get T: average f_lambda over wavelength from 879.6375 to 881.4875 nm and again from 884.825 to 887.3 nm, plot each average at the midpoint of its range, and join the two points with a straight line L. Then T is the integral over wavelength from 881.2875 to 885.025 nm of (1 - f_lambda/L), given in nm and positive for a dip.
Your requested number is -0.20 nm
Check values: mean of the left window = 8.3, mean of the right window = 8.93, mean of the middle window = 9.06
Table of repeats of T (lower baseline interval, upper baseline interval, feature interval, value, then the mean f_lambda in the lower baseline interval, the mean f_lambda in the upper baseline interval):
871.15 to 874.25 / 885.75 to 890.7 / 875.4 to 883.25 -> -0.417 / 7.76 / 8.75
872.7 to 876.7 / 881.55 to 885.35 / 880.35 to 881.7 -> 0.049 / 7.97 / 9.09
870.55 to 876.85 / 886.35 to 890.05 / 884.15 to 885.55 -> -0.100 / 7.88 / 8.77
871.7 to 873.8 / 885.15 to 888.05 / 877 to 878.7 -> -0.154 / 7.77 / 8.8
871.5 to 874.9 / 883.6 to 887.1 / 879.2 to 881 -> 0.060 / 7.79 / 9.05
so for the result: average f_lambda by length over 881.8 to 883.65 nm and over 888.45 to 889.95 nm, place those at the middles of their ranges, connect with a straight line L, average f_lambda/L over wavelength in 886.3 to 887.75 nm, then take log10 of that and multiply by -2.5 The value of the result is 0.04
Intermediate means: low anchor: 9.04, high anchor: 8.96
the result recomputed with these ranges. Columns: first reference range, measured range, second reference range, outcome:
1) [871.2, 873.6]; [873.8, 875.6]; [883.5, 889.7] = 0.011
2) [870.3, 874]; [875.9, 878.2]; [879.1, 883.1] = -0.085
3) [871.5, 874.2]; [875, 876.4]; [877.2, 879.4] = 0.033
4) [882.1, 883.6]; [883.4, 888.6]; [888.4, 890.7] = 0.002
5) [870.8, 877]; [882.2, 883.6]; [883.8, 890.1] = -0.056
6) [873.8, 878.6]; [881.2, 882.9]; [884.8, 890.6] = -0.035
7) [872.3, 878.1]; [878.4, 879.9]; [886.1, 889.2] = 0.002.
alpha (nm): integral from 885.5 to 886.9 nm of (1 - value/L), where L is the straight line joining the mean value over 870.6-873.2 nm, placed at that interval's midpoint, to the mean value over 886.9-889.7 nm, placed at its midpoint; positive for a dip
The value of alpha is -0.051 nm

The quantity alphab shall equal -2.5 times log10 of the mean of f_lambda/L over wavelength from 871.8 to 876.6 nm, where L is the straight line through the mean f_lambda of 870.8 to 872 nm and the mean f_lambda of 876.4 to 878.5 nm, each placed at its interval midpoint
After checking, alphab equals 0.04 mag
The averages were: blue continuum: 7.58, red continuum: 8.95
